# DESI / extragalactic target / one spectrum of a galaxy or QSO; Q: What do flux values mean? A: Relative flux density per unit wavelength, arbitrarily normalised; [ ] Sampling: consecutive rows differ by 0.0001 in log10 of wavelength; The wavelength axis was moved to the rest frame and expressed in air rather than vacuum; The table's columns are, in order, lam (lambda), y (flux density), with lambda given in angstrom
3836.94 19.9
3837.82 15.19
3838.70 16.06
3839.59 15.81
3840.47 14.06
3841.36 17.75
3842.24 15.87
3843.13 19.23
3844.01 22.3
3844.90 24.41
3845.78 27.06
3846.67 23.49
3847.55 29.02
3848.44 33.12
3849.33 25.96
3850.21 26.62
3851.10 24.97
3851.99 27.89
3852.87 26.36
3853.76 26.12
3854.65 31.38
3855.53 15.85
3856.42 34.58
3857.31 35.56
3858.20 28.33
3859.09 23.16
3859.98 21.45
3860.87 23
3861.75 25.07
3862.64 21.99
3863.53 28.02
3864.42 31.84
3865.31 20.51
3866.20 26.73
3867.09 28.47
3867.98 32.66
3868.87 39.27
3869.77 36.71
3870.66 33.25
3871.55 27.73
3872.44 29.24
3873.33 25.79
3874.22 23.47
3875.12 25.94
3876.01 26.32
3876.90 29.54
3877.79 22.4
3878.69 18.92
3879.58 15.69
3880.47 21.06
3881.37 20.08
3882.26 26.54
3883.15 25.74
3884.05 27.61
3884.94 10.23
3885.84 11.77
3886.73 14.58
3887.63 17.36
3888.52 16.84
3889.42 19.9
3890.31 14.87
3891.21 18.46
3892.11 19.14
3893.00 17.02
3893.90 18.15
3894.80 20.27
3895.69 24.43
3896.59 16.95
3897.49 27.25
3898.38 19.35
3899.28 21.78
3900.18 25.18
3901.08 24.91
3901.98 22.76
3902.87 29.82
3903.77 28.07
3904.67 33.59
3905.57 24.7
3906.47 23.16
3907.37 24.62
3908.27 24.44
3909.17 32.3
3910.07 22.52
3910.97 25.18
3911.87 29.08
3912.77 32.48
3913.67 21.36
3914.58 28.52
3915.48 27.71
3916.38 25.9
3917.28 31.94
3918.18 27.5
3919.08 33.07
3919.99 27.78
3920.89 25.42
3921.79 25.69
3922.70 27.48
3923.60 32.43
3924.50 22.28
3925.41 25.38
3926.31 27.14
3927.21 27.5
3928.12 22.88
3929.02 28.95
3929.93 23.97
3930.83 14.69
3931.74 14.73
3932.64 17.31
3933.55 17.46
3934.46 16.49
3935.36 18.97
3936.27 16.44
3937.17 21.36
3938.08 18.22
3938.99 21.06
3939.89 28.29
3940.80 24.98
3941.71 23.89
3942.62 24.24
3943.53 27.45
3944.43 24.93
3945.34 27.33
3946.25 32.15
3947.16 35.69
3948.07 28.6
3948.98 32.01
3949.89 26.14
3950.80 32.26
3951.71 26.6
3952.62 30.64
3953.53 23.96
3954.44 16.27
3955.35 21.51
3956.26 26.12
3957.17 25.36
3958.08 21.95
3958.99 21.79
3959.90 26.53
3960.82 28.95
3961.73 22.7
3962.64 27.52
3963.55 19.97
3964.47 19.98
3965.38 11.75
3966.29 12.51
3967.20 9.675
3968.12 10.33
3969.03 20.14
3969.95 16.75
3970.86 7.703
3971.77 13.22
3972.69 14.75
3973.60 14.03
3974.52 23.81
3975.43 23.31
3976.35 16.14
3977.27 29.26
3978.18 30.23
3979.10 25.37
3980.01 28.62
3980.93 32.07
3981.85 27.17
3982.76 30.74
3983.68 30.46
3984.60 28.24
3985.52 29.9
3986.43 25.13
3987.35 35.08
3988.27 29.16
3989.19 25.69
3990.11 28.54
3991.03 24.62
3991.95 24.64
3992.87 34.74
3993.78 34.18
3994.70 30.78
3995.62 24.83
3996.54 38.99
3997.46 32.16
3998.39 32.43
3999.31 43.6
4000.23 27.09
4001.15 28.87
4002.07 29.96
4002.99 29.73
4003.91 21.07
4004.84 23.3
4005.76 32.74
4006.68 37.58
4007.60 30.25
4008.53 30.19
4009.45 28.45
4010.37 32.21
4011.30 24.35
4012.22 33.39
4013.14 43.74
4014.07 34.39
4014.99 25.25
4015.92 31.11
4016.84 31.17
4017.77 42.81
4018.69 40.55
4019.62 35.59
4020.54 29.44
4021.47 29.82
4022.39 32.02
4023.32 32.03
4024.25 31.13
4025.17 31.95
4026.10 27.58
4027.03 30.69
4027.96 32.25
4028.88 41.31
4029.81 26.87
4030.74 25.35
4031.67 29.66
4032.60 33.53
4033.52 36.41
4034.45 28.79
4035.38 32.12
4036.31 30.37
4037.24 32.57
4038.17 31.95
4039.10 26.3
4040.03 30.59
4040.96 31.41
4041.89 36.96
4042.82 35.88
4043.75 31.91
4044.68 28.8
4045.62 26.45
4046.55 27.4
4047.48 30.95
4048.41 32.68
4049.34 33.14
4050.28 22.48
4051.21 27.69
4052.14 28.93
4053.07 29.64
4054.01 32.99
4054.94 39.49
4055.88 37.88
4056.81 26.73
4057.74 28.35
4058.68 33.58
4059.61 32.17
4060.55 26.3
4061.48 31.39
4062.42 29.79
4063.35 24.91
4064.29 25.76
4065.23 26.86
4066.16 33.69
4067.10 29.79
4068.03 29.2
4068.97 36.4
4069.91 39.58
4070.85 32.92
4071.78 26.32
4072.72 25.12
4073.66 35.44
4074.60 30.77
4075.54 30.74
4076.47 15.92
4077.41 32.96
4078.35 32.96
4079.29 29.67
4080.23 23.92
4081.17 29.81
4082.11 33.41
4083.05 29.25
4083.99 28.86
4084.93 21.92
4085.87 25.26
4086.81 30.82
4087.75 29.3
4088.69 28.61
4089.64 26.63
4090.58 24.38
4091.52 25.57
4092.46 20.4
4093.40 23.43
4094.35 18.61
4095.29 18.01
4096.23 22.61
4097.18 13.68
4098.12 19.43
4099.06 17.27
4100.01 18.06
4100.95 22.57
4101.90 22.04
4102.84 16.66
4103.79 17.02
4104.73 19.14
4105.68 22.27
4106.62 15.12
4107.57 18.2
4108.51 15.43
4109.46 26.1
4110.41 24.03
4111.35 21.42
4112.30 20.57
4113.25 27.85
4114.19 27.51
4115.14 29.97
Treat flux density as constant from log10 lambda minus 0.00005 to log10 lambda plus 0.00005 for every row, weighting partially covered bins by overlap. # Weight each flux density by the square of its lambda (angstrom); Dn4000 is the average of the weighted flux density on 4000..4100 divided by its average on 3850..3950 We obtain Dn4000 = 1.29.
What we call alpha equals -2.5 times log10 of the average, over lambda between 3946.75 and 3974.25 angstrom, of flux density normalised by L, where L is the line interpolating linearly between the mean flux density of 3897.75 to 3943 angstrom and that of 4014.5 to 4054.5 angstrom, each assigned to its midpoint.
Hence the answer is 0.24 mag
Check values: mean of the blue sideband 24.7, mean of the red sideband 31.3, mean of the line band 21.5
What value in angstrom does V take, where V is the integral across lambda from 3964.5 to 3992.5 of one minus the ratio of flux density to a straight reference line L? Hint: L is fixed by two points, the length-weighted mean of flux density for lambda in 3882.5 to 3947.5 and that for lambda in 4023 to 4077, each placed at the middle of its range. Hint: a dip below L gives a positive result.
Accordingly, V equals 4.6 angstrom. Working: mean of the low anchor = 23.6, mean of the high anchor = 30.7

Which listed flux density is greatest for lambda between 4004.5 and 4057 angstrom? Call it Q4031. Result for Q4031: 43.74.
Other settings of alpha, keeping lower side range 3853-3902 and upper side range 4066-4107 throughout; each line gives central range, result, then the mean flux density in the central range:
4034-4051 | -0.21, 30.5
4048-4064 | -0.20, 30.4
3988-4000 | -0.24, 31.1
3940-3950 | -0.15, 28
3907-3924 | -0.15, 27.7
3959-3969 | 0.27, 19.2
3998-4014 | -0.25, 31.2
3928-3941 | 0.20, 20.2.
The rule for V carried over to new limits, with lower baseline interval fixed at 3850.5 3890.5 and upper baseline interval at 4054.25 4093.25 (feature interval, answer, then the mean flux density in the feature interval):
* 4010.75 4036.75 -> -3.75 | 32.3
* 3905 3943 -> 2.13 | 24.5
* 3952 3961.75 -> 0.90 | 24.3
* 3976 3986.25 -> -0.30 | 28.1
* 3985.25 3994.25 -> -0.56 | 29.2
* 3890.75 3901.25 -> 1.83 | 21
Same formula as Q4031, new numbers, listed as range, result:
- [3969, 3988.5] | 35.08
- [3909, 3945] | 33.07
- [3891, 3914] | 33.59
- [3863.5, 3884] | 39.27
